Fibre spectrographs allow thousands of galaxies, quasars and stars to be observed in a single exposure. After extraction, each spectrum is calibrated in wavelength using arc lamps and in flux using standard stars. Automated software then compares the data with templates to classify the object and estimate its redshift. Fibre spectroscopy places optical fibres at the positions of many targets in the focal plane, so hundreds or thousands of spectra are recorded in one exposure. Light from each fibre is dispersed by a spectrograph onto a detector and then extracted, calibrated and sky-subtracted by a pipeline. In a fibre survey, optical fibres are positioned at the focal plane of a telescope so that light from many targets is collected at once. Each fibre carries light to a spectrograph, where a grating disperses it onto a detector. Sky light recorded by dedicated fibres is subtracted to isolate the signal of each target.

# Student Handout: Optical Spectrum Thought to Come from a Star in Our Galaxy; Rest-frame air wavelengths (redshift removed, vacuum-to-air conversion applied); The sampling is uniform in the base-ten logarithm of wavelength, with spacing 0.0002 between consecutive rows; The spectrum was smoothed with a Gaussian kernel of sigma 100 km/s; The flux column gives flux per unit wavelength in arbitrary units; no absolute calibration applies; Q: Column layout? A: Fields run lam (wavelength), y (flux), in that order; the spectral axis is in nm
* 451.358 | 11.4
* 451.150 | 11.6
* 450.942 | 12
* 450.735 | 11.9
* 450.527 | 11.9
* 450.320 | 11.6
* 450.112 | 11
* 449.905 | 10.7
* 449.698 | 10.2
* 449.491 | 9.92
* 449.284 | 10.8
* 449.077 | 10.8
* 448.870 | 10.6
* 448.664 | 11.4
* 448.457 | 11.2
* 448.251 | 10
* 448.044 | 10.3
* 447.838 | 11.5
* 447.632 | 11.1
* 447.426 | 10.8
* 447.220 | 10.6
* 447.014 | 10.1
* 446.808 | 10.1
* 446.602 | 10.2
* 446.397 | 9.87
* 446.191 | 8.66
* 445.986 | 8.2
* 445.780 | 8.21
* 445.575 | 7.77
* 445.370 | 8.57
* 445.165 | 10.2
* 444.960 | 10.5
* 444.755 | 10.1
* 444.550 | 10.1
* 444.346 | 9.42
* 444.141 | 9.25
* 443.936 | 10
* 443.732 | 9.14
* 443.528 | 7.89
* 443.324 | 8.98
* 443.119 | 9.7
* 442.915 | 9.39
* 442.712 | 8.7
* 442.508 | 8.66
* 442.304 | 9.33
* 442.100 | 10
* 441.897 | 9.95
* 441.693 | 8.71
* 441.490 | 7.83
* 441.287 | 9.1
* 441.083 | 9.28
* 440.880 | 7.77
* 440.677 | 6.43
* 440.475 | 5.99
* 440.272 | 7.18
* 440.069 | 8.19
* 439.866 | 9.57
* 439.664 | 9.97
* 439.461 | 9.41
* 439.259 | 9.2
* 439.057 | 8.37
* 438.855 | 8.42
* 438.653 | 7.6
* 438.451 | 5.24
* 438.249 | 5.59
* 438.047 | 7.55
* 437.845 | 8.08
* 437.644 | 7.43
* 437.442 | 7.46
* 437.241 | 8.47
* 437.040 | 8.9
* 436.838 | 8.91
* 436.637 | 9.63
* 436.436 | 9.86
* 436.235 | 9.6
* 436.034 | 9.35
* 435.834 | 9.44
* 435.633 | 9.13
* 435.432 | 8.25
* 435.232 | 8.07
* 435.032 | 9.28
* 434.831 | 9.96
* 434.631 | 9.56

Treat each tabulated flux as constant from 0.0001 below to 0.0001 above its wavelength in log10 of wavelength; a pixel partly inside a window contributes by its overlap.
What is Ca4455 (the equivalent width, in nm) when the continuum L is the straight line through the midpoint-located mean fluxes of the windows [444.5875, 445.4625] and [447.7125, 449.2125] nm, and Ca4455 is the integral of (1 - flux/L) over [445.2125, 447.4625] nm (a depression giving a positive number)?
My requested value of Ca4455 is 0.20 nm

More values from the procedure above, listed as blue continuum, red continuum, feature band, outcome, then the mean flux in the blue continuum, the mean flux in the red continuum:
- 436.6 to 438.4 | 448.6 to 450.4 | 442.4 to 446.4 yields 0.155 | 7.86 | 10.8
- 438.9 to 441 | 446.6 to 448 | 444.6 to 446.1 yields 0.132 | 8.22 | 10.6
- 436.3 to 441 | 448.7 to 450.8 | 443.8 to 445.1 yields -0.043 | 8.07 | 10.9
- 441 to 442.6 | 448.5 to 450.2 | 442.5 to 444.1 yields 0.056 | 9.1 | 10.7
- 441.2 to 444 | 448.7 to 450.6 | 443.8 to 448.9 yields 0.046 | 9.09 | 10.8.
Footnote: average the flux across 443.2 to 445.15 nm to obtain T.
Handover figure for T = 9.52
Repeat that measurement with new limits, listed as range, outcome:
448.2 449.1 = 10.9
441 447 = 9.25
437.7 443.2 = 8.33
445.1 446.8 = 9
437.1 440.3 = 8.01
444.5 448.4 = 9.85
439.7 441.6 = 8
